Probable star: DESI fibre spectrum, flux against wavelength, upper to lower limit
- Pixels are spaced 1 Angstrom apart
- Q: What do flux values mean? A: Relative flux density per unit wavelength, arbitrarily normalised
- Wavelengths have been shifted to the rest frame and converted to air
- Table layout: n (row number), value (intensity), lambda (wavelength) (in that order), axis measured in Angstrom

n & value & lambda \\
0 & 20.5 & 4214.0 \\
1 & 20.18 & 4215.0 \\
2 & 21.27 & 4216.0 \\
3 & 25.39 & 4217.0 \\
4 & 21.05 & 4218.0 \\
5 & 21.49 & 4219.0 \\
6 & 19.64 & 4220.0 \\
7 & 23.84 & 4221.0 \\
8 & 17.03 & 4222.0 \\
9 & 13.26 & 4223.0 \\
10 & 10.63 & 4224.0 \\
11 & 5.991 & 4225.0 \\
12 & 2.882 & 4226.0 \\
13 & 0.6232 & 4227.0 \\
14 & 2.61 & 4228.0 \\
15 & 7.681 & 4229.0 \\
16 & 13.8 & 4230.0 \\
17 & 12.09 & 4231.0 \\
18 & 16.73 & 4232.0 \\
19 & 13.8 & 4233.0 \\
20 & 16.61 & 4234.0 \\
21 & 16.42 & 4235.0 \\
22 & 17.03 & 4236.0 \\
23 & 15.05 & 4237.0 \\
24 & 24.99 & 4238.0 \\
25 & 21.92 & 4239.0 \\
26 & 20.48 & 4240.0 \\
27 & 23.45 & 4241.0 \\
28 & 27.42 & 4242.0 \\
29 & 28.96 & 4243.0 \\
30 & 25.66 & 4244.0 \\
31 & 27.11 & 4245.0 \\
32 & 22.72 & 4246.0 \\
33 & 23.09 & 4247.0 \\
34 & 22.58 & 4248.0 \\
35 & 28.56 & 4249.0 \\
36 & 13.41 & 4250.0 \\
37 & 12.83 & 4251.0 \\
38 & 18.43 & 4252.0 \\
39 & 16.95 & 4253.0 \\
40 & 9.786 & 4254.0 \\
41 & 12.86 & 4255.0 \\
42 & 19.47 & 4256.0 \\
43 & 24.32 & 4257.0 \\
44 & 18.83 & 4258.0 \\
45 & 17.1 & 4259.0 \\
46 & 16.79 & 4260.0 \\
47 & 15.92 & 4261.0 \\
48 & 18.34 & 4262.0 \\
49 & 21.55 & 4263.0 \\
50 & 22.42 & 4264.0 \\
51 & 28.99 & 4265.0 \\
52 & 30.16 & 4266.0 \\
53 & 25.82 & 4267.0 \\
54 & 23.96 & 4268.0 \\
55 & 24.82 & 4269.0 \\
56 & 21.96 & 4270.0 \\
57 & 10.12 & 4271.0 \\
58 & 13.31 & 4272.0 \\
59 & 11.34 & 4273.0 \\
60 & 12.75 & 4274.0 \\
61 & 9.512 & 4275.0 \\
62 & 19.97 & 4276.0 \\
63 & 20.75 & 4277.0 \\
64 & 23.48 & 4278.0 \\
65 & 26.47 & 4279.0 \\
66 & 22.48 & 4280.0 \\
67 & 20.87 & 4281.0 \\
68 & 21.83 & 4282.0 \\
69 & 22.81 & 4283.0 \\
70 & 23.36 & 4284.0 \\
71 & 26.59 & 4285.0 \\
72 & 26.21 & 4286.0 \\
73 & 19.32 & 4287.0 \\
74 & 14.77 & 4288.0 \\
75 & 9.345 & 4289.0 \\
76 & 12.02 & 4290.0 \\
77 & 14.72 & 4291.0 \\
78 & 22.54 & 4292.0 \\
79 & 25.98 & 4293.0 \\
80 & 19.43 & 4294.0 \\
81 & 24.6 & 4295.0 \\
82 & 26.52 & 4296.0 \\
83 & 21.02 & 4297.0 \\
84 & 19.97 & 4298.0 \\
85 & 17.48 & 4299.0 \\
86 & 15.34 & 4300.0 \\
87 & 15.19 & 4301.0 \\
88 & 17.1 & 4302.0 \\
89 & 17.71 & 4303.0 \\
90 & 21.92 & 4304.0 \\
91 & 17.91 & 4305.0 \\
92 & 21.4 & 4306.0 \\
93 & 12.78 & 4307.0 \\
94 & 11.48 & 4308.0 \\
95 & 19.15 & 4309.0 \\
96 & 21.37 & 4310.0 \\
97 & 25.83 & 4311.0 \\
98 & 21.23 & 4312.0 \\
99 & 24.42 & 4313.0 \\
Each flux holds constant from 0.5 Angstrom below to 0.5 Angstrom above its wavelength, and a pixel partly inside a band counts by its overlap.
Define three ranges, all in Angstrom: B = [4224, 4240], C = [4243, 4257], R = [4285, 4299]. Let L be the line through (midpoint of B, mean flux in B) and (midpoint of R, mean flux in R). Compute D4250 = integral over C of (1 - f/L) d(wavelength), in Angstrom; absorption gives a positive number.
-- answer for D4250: -5.0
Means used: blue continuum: 12.7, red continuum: 19.9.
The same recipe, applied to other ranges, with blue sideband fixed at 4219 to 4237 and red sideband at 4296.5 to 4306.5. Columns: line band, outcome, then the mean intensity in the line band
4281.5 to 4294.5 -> -1.87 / 19.9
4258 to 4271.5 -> -4.89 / 21.3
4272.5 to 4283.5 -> -1.71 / 19.3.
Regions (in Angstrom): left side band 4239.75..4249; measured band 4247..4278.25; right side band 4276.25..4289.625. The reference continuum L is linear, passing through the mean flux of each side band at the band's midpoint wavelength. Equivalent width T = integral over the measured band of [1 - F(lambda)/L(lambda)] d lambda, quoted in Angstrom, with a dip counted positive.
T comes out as 5.7 Angstrom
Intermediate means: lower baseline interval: 24.9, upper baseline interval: 21.3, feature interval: 19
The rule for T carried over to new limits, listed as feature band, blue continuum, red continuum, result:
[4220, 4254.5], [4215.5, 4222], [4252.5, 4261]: 3.9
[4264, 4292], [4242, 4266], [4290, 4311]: -0.2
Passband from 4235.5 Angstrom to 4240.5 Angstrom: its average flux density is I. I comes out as 19.9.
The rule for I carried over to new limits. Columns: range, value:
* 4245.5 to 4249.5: 24.2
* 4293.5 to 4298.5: 22.3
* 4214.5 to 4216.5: 20.7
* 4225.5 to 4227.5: 1.75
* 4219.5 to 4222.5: 20.2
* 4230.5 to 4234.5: 14.8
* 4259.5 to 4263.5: 18.1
